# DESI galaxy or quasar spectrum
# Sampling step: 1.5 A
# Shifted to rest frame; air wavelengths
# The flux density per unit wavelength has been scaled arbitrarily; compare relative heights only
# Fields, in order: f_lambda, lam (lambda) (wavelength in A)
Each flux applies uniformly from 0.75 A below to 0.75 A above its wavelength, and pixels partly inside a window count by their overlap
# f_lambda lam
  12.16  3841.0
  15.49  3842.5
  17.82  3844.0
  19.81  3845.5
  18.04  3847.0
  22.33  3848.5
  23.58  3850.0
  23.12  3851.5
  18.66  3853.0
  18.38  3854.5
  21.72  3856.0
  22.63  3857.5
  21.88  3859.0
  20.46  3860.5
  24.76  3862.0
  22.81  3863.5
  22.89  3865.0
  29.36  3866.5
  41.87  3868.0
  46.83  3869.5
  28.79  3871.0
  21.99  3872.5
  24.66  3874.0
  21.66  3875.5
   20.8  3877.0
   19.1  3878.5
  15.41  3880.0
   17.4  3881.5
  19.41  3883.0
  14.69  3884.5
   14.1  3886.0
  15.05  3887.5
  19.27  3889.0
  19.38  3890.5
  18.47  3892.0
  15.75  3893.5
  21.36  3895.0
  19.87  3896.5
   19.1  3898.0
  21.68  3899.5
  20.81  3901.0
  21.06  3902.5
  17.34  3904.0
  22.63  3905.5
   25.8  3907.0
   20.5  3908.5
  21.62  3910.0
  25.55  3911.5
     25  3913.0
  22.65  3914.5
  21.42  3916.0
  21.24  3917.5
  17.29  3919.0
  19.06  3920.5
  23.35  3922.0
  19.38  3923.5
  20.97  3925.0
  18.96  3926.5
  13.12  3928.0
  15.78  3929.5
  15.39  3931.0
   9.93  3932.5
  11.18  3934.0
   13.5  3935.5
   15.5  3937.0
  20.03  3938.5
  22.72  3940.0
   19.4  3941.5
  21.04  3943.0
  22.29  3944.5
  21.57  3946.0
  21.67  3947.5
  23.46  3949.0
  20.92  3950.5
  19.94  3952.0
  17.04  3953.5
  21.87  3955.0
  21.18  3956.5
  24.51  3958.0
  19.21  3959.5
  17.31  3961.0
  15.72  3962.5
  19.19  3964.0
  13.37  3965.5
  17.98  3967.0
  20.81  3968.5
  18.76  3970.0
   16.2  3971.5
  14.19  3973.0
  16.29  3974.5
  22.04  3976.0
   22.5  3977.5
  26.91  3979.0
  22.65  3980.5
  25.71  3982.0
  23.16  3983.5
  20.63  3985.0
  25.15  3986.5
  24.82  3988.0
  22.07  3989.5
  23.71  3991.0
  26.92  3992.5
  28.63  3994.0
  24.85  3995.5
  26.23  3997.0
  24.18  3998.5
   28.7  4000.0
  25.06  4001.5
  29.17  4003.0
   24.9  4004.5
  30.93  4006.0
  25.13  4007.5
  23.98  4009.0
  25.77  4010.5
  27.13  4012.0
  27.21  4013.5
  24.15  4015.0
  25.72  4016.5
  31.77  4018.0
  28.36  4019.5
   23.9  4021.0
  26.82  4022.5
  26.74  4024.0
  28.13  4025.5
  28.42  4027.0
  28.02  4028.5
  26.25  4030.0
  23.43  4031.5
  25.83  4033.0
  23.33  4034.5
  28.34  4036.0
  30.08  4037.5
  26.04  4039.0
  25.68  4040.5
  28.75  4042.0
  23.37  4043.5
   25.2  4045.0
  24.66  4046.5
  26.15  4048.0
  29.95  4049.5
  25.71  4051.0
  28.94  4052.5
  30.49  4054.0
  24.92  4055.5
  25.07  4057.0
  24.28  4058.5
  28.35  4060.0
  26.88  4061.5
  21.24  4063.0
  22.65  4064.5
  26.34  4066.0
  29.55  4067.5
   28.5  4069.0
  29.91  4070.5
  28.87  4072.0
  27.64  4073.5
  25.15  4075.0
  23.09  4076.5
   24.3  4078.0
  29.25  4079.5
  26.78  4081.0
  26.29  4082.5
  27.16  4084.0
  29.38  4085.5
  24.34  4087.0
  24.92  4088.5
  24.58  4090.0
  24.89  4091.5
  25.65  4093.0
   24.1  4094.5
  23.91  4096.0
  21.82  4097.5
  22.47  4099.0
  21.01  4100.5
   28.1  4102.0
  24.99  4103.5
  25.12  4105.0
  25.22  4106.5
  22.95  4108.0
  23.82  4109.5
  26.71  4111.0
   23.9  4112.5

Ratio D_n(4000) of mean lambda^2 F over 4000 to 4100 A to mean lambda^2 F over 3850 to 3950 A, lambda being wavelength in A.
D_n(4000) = 1.36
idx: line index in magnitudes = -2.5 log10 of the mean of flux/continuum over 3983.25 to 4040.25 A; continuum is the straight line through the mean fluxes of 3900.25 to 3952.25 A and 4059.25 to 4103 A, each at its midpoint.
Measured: -0.14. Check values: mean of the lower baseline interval 19.8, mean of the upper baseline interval 25.8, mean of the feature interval 26.2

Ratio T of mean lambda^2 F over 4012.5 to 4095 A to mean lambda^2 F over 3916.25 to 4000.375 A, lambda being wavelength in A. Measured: 1.36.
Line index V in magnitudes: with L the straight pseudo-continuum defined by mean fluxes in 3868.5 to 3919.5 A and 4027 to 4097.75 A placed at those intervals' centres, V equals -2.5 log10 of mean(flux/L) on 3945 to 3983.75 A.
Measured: 0.159 mag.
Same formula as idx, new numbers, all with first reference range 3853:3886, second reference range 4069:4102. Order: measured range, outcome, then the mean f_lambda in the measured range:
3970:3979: 0.274 mag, 19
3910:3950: 0.234 mag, 19.3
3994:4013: -0.071 mag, 26.4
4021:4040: -0.068 mag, 26.7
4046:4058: -0.071 mag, 27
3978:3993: 0.021 mag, 24.1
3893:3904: 0.190 mag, 19.9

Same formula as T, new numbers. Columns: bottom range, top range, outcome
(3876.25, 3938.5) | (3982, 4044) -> 1.47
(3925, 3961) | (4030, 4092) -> 1.49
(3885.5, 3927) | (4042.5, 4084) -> 1.41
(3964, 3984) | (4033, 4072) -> 1.38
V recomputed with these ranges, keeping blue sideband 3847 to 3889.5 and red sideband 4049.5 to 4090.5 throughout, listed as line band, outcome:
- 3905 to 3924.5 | 0.07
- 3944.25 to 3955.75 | 0.15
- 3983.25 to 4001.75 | 0.00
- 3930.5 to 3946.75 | 0.34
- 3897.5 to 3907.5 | 0.10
